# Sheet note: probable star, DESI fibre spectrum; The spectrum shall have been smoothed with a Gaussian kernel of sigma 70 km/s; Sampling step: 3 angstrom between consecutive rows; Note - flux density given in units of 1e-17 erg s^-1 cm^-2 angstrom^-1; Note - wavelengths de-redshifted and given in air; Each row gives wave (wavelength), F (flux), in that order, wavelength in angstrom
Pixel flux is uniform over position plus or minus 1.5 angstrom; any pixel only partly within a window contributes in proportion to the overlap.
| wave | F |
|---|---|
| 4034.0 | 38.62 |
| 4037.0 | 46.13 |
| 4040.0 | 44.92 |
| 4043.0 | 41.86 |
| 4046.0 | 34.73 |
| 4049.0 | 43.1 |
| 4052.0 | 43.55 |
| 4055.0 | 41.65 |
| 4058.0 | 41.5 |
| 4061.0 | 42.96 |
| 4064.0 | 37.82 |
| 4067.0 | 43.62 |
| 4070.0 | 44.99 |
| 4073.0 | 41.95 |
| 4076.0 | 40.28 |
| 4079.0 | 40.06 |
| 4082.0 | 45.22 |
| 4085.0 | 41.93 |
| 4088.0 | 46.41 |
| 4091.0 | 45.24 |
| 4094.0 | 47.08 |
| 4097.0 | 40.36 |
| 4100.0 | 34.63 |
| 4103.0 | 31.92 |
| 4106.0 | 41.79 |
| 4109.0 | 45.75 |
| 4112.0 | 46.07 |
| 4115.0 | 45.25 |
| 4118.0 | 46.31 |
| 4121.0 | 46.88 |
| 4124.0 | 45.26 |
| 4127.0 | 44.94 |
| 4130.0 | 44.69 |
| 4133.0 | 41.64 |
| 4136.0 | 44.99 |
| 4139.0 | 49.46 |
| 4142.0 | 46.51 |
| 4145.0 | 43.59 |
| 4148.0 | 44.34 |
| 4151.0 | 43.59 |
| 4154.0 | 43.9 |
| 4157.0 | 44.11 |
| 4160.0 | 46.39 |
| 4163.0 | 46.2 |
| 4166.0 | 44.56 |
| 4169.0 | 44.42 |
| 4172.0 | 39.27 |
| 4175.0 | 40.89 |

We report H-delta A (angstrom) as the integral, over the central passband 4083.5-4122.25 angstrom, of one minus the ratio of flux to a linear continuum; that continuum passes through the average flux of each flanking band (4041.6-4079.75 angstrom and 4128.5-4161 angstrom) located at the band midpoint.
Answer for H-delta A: 0.1 angstrom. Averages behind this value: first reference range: 41.4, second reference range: 44.8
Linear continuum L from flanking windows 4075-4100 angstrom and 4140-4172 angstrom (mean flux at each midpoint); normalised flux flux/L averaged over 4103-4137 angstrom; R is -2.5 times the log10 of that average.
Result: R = -0.02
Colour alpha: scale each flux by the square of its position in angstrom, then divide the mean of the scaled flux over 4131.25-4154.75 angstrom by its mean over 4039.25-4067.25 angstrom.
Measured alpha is 1.1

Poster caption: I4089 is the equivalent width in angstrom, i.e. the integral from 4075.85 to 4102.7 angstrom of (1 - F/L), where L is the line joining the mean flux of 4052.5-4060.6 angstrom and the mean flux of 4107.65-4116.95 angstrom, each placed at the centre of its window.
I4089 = 1.32 angstrom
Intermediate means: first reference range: 42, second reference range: 45.7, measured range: 42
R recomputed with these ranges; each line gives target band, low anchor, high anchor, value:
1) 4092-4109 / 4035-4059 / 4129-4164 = 0.10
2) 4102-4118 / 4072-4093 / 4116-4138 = 0.04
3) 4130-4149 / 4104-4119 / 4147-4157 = -0.02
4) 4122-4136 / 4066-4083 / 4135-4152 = 0.01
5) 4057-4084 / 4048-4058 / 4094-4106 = -0.03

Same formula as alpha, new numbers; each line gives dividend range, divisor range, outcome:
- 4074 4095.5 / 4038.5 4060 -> 1.07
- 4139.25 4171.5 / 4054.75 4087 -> 1.11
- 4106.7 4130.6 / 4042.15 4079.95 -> 1.13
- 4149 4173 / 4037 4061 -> 1.11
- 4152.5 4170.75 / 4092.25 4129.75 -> 1.07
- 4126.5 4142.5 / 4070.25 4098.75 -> 1.08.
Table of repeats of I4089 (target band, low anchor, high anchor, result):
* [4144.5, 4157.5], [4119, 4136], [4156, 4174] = 0.1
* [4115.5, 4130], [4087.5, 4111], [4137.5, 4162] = -0.8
